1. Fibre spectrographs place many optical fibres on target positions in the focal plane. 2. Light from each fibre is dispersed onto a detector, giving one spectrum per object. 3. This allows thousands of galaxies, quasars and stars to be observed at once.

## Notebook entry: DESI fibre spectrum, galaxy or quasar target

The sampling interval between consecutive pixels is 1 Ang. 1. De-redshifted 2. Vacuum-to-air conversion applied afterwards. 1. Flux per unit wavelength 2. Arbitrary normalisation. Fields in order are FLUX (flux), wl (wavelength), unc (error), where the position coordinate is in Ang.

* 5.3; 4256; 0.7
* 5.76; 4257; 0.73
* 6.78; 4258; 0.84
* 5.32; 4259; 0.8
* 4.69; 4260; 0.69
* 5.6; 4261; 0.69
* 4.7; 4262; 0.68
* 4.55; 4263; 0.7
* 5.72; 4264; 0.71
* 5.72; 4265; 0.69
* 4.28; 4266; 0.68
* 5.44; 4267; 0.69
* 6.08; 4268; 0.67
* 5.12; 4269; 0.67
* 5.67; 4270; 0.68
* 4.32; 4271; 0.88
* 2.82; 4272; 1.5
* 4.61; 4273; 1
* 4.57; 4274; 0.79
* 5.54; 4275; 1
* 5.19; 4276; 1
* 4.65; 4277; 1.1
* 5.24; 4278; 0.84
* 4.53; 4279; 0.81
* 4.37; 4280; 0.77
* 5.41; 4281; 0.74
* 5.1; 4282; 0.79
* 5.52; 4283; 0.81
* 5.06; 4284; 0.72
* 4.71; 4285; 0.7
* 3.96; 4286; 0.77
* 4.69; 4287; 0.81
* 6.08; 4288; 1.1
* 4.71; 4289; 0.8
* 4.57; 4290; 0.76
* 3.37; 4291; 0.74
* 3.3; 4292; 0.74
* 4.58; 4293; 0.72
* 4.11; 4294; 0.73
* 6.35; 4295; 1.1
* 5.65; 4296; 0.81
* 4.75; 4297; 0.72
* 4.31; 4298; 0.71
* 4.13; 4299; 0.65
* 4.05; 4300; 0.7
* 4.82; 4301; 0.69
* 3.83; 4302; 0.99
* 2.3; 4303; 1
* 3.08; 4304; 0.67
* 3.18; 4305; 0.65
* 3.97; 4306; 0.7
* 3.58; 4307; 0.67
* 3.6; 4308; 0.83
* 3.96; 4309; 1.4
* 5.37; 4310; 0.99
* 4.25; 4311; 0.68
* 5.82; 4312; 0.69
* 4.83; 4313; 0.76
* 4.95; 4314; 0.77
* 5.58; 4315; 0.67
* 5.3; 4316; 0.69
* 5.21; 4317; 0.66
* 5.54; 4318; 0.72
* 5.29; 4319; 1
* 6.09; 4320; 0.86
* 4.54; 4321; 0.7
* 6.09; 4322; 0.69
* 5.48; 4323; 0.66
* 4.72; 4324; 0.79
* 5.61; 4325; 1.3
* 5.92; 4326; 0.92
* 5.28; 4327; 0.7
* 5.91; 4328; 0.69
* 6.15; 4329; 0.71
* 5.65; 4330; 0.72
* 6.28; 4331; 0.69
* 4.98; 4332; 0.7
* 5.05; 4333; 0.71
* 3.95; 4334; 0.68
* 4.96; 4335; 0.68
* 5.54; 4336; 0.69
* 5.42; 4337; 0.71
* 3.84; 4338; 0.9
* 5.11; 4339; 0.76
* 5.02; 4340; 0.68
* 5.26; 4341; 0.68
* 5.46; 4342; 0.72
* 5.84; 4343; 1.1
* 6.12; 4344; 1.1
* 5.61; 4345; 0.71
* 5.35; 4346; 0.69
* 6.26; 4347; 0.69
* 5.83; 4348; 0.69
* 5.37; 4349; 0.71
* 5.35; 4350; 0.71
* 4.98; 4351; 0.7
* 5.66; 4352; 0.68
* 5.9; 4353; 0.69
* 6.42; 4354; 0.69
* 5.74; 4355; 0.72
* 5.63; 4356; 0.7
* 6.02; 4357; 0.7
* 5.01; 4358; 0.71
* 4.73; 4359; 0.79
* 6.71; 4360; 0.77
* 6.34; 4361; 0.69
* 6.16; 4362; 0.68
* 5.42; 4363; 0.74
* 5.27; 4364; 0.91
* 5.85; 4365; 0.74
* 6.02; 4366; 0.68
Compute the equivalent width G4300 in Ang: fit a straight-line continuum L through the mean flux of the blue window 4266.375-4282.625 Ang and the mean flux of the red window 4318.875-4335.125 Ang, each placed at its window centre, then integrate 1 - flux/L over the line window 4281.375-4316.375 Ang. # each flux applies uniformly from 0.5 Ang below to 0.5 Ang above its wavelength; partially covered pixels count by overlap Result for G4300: 4.4 Ang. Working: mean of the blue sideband 4.92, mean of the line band 4.5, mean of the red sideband 5.42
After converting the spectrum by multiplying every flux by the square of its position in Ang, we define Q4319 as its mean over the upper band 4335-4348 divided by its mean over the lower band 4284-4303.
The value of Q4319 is 1.2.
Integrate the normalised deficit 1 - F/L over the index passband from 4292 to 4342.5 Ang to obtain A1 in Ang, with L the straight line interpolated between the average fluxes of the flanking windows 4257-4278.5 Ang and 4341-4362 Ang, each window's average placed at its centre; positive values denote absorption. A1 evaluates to 5.4 Ang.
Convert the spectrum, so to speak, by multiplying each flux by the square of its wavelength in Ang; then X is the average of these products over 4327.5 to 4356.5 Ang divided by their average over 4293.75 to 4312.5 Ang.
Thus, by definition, 1.3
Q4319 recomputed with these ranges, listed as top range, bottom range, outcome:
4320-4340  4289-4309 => 1.31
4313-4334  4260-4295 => 1.15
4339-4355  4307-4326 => 1.12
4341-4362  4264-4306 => 1.27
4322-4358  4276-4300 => 1.18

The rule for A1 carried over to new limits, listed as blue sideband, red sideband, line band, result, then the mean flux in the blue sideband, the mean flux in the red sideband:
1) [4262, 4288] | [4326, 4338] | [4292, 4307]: 2.7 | 4.93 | 5.34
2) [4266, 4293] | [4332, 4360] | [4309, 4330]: -0.9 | 4.78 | 5.4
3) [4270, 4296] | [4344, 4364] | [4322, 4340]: 0.3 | 4.73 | 5.71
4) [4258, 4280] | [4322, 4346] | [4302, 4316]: 2.7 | 5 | 5.37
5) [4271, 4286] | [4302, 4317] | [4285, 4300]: -0.2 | 4.76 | 4.29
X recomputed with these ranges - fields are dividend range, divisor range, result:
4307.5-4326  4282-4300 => 1.11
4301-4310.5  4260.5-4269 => 0.72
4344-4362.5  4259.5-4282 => 1.20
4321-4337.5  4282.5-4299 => 1.17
